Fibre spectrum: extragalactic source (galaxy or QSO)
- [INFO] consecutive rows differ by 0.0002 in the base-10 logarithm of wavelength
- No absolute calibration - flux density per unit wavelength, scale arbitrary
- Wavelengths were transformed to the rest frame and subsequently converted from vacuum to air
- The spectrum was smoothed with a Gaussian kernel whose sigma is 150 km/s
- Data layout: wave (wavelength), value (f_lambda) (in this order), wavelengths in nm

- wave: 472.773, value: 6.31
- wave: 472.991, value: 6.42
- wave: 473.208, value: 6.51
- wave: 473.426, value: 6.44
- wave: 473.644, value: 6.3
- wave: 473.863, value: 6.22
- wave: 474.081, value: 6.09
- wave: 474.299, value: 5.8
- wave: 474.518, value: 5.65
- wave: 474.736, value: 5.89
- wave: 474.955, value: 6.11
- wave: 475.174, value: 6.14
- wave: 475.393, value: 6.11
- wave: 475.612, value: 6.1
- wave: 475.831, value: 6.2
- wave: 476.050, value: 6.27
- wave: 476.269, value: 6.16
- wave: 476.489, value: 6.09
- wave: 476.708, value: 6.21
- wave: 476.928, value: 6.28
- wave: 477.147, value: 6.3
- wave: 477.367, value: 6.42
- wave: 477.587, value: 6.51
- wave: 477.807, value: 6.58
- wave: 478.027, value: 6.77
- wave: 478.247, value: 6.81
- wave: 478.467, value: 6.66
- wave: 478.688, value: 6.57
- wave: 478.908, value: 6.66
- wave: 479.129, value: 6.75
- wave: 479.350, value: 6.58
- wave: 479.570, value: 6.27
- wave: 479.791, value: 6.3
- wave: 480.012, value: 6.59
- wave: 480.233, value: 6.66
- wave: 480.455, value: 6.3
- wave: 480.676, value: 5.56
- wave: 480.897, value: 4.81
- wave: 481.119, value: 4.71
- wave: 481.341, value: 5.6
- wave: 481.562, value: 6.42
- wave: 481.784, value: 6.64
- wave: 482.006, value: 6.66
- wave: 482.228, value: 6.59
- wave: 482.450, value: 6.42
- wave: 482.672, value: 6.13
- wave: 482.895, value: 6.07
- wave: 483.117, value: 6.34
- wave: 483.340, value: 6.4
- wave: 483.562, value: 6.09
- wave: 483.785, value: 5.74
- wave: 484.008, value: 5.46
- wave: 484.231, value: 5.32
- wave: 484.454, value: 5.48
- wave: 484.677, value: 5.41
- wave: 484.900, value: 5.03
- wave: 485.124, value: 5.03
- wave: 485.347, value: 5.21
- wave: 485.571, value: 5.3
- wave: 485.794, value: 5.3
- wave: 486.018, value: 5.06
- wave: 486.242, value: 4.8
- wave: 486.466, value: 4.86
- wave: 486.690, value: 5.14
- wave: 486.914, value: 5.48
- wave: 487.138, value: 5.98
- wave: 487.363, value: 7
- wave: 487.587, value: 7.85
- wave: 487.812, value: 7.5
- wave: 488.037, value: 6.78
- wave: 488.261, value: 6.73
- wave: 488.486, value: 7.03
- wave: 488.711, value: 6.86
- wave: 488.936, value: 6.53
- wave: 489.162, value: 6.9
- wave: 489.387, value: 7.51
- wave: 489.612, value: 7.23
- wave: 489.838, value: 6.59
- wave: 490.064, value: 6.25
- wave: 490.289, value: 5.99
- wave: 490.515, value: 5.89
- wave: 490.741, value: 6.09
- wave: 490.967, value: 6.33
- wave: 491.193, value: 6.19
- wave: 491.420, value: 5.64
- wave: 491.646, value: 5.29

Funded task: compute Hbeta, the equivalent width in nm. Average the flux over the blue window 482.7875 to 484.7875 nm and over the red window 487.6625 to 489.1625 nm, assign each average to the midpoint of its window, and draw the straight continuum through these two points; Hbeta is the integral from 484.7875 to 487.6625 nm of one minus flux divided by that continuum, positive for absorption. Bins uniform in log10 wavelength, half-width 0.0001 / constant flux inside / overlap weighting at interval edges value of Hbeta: 0.40 nm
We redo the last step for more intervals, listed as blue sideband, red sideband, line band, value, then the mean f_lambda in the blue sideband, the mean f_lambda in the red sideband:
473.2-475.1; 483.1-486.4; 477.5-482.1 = -0.45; 6.09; 5.43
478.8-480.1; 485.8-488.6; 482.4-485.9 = 0.36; 6.52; 6.15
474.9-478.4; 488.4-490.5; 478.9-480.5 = -0.02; 6.33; 6.72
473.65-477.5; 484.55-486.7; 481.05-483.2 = -0.28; 6.13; 5.12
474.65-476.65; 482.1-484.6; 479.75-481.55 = 0.06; 6.12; 6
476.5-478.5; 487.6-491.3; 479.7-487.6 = 0.94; 6.48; 6.68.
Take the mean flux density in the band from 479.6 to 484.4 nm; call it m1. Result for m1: 6.03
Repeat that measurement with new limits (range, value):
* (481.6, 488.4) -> 5.94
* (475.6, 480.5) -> 6.45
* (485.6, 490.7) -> 6.31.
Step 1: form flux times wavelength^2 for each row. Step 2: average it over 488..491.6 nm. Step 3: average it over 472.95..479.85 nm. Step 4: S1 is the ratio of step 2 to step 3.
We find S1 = 1.1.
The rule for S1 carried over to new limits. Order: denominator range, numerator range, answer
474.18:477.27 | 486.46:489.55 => 1.15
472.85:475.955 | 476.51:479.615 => 1.08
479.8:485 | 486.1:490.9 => 1.11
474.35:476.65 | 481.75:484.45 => 1.04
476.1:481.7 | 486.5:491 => 1.09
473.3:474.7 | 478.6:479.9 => 1.10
